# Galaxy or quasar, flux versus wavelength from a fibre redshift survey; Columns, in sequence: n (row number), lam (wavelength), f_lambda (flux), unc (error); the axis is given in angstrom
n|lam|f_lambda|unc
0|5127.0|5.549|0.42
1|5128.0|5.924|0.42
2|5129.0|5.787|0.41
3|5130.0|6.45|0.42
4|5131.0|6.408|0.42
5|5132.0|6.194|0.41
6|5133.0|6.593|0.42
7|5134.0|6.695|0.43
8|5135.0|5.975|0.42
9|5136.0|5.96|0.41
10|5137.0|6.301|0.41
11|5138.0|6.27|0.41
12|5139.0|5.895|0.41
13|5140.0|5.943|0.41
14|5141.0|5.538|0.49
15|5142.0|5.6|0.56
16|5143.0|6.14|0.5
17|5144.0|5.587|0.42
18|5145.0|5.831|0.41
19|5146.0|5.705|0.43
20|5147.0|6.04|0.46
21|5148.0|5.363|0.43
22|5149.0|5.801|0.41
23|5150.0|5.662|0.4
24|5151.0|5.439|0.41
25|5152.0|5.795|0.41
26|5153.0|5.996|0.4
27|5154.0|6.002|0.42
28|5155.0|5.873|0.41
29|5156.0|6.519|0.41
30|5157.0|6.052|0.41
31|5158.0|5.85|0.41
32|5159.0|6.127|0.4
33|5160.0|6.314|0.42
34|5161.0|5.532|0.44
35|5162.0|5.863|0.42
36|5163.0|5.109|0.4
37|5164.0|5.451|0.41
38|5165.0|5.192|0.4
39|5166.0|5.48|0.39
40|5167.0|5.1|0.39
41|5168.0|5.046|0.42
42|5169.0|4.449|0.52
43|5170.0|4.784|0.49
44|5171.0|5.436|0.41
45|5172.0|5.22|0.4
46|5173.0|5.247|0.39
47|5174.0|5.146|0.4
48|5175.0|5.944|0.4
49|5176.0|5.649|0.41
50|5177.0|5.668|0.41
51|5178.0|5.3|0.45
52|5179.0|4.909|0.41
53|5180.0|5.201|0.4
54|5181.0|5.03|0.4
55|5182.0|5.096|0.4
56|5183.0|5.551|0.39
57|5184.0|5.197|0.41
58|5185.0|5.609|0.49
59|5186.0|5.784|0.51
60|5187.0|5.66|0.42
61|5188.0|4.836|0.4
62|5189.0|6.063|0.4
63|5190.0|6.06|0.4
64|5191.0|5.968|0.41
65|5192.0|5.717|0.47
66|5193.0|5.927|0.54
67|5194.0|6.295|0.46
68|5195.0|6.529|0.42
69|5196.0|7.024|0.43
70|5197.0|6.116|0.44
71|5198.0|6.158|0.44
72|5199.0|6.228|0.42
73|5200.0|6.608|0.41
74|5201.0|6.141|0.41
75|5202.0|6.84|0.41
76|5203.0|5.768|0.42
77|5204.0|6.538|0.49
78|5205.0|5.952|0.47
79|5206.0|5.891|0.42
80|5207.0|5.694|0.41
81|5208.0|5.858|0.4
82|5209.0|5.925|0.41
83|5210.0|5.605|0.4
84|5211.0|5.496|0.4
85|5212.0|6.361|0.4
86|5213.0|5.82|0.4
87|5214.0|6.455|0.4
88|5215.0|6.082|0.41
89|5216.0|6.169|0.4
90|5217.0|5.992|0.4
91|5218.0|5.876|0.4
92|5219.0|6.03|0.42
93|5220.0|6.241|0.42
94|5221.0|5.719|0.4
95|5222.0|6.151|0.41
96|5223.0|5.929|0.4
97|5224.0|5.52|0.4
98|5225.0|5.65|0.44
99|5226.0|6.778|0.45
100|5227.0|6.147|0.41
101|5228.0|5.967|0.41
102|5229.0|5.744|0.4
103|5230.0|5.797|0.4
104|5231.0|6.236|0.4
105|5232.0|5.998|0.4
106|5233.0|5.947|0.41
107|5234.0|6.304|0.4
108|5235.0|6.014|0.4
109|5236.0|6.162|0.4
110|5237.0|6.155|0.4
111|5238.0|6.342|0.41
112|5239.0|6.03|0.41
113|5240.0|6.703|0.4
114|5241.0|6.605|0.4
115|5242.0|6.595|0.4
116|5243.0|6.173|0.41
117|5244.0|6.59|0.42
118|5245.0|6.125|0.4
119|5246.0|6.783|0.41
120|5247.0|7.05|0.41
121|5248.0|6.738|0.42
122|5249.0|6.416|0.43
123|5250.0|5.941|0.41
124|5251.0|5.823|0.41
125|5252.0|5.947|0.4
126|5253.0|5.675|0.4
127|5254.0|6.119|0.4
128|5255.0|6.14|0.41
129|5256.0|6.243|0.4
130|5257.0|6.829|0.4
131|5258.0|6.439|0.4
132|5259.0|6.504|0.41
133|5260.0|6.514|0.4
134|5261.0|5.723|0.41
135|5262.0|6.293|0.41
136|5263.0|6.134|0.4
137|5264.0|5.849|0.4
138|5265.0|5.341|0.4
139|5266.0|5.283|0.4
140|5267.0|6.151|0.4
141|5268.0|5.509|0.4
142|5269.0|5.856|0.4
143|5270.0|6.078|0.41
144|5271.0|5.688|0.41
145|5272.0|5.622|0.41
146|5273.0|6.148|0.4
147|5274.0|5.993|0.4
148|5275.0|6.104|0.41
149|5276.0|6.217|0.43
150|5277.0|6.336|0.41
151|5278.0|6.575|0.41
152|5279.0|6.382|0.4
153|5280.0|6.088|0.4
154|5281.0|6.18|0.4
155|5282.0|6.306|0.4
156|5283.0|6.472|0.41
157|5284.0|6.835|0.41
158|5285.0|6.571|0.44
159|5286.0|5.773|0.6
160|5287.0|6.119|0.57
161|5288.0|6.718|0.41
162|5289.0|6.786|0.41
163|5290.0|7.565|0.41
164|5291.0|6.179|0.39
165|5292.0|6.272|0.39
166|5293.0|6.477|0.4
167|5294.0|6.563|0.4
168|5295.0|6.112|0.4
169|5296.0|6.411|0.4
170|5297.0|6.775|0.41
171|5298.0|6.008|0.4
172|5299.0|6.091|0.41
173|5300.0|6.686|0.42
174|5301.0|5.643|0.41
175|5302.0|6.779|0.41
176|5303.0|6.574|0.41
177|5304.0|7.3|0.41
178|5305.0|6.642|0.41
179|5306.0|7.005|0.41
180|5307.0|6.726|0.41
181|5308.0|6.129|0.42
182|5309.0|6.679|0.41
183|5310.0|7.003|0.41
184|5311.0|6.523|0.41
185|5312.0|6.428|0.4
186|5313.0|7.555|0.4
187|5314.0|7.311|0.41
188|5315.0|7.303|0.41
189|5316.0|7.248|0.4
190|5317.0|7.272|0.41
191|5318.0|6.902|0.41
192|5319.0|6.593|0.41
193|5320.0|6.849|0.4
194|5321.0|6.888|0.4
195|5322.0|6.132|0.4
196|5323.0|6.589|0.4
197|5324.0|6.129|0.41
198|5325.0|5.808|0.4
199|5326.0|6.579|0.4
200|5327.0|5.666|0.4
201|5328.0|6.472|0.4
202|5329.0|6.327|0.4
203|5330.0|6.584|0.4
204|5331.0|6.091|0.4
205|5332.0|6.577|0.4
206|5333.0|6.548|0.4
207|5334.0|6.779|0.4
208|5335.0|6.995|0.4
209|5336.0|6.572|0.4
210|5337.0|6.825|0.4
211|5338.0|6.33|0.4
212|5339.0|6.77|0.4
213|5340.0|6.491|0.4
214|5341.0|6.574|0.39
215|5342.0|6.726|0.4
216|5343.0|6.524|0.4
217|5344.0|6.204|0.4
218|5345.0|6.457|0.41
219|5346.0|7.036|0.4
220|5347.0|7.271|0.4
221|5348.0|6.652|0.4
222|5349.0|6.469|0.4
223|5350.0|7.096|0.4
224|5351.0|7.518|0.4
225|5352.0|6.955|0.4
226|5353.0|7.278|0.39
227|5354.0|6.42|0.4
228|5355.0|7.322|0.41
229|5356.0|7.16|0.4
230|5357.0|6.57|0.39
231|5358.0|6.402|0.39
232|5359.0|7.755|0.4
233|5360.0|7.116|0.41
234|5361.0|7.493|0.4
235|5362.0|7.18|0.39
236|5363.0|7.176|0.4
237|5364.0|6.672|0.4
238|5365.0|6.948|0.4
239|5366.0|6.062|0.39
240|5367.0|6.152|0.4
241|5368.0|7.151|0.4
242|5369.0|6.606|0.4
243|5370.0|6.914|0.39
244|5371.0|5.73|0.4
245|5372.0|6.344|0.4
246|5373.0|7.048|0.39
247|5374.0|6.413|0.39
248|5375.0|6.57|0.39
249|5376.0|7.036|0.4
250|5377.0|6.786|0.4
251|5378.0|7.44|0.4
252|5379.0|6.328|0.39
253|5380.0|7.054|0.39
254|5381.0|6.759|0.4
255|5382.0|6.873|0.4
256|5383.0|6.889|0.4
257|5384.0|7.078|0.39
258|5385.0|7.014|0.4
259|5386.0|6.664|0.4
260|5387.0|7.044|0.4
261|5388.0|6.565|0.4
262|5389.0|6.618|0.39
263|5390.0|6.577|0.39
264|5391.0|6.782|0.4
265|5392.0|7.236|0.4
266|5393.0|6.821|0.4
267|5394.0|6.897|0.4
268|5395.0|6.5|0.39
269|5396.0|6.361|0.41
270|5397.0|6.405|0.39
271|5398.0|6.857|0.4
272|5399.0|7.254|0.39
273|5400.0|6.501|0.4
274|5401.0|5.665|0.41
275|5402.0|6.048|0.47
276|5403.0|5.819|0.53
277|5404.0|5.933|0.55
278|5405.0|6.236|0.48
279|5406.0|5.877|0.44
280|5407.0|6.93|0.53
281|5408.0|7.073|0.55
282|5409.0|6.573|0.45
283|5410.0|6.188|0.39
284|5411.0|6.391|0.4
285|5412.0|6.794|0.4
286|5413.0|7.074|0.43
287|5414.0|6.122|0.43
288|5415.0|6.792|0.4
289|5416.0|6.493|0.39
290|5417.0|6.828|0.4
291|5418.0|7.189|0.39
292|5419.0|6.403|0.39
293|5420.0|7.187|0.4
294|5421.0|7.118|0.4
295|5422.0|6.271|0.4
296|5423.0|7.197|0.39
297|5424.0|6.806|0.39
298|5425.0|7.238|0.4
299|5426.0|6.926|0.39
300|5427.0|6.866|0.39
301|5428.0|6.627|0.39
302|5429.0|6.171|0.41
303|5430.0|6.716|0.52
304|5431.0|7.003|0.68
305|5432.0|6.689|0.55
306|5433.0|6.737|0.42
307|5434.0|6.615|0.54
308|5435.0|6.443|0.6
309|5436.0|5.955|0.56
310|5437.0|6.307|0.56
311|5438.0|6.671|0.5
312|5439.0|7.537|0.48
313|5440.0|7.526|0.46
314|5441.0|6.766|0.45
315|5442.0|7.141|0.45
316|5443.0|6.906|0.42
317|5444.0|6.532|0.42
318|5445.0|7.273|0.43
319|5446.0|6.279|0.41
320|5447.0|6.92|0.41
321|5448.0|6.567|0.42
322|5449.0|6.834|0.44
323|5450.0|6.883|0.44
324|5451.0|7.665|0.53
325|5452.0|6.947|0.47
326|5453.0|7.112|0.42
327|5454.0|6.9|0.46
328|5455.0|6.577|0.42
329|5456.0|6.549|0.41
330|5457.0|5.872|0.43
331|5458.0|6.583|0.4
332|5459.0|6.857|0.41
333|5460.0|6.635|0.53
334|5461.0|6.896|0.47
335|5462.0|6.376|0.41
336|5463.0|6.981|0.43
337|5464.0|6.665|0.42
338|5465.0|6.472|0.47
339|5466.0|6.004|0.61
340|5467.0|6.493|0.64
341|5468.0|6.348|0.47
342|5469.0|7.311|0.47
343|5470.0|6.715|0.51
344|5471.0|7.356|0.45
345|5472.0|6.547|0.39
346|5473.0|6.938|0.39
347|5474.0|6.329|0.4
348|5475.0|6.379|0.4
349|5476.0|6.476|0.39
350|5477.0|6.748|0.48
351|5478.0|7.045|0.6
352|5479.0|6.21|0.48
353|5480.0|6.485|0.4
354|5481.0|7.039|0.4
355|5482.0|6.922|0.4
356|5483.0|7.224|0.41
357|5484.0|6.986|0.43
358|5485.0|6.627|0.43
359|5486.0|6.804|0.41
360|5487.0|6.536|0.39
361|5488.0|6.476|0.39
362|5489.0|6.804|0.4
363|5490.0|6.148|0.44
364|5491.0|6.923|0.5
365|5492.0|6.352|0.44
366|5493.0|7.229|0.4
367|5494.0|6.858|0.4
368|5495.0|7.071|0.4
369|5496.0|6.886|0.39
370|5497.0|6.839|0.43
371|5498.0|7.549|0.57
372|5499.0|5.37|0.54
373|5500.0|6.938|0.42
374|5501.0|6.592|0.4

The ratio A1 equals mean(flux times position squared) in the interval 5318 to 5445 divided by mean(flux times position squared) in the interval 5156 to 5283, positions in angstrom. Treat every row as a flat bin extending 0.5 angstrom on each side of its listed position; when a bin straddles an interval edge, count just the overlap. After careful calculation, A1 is 1.20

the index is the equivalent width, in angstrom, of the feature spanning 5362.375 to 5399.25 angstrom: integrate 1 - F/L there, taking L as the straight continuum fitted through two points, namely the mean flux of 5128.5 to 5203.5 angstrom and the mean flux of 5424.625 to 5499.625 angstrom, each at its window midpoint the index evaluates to -1.5 angstrom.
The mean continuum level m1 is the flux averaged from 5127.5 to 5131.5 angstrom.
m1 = 6.14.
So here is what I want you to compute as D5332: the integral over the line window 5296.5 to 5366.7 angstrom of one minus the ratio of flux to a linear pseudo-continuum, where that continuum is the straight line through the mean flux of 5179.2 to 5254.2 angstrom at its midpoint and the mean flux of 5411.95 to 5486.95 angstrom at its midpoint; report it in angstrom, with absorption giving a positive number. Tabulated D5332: -3.57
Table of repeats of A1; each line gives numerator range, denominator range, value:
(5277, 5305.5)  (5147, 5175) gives 1.22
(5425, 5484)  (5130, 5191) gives 1.33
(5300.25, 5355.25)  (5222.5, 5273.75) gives 1.13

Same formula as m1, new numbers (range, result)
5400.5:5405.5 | 5.94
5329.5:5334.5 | 6.52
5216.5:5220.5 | 6.03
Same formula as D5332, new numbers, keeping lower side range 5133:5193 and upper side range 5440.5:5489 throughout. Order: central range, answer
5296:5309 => -0.8 angstrom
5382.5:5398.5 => -0.8 angstrom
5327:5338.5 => -0.5 angstrom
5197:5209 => -0.7 angstrom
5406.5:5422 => -0.4 angstrom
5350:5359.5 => -1.1 angstrom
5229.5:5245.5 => -0.9 angstrom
